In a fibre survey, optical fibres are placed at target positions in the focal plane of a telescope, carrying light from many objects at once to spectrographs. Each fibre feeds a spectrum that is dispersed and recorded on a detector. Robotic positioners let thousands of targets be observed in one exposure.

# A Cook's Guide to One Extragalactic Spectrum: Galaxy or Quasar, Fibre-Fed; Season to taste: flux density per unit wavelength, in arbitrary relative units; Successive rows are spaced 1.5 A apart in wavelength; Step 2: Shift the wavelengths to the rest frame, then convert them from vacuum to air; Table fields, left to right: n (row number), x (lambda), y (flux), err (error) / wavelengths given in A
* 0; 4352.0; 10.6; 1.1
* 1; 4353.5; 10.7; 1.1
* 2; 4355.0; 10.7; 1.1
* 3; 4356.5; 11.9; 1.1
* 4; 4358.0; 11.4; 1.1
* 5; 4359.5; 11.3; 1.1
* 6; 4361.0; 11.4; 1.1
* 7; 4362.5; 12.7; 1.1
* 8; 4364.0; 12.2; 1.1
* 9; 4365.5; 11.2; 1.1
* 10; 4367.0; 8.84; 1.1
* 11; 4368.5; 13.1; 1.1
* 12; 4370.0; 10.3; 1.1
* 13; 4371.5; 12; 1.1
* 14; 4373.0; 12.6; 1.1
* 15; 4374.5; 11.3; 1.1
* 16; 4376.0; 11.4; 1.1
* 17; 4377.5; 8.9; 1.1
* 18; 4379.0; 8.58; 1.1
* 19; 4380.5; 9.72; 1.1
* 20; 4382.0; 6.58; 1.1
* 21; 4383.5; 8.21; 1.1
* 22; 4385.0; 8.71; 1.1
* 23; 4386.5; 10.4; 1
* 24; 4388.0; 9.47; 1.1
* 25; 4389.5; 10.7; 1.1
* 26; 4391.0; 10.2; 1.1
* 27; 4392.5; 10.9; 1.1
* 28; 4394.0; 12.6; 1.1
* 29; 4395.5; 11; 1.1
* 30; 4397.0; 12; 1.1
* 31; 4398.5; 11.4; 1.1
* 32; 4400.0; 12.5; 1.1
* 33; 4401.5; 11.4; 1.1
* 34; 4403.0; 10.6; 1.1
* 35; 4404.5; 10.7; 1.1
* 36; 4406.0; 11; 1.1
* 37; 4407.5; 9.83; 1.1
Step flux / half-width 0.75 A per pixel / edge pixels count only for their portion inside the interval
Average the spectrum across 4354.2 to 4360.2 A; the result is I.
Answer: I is 11.3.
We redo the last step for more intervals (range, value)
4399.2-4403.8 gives 11.5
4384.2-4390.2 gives 9.8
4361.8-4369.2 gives 11.6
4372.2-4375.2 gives 12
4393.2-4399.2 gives 11.7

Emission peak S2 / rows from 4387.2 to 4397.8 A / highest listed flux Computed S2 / 12.6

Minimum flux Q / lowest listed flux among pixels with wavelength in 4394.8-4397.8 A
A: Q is 11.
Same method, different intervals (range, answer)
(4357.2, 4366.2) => 11.2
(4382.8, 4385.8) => 8.21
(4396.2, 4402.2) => 11.4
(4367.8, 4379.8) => 8.58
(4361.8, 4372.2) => 8.84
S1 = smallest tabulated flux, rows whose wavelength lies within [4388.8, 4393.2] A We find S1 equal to 10.2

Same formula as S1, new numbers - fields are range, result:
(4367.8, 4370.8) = 10.3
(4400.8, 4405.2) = 10.6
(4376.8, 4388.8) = 6.58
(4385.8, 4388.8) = 9.47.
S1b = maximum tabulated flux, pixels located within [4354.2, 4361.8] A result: 11.9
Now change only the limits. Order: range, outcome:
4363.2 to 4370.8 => 13.1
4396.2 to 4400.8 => 12.5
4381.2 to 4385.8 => 8.71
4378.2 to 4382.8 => 9.72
